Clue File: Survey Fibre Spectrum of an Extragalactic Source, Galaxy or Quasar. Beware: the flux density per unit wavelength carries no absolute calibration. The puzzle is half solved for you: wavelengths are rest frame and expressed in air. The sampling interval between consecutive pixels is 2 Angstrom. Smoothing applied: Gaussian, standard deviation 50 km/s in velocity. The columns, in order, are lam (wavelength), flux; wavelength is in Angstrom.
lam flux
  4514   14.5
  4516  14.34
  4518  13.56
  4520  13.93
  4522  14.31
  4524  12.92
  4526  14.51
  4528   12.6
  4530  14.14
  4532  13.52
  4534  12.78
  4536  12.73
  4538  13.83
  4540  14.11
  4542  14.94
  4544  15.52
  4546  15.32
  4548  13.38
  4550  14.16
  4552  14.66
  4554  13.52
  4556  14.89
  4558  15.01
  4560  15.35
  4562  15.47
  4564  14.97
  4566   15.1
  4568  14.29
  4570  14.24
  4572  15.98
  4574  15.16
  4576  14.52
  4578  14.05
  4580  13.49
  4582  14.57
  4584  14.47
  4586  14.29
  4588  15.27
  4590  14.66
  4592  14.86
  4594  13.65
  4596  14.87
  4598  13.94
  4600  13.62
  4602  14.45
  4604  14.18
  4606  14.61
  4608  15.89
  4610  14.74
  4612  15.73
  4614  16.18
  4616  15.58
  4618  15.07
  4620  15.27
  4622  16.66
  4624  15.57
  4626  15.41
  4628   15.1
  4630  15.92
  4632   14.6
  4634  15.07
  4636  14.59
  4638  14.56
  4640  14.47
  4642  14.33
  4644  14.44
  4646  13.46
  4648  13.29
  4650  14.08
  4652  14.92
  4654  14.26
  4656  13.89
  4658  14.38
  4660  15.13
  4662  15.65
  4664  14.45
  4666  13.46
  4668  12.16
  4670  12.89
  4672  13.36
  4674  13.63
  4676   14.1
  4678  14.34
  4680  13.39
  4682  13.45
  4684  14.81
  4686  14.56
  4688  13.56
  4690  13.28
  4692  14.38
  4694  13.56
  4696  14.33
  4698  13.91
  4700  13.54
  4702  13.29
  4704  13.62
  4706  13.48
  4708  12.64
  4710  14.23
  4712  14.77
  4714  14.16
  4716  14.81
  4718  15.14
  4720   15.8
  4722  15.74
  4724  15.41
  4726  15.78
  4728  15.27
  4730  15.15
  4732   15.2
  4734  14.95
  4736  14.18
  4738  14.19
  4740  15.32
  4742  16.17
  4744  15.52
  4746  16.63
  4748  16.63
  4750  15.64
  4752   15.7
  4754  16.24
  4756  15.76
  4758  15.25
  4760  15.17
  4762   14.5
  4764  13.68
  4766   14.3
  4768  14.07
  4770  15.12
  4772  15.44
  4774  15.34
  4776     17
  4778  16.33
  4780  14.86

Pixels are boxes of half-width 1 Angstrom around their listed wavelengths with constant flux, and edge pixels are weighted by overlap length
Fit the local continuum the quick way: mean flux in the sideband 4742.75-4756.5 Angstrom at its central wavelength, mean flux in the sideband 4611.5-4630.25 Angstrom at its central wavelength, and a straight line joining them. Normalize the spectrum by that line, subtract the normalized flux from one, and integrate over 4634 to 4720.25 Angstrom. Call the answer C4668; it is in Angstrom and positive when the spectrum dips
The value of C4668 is 9.56 Angstrom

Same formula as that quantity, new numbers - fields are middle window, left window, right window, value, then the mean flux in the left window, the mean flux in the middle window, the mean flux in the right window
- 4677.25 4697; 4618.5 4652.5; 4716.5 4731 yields 1.6 Angstrom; 14.8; 14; 15.4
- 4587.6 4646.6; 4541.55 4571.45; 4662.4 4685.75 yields -2.8 Angstrom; 14.7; 14.9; 13.7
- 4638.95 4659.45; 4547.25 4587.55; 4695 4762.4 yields 0.8 Angstrom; 14.6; 14.2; 14.9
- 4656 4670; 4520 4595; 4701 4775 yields 0.6 Angstrom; 14.4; 14.1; 15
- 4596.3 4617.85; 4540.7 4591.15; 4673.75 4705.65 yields -0.7 Angstrom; 14.7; 14.9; 13.9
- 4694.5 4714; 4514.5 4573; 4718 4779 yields 1.8 Angstrom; 14.3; 13.8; 15.4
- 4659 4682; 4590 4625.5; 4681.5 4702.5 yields 0.5 Angstrom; 15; 13.9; 13.9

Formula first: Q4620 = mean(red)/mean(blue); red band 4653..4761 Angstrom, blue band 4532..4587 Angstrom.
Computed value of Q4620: 1.0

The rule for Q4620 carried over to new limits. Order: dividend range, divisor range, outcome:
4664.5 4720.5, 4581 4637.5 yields 0.93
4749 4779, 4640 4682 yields 1.09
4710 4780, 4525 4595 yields 1.06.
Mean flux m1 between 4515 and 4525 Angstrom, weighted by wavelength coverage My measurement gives 13.8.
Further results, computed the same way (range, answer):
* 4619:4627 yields 15.7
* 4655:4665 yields 14.7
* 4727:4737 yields 14.9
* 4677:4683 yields 13.7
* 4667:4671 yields 12.5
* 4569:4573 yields 15.1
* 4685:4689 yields 14.1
